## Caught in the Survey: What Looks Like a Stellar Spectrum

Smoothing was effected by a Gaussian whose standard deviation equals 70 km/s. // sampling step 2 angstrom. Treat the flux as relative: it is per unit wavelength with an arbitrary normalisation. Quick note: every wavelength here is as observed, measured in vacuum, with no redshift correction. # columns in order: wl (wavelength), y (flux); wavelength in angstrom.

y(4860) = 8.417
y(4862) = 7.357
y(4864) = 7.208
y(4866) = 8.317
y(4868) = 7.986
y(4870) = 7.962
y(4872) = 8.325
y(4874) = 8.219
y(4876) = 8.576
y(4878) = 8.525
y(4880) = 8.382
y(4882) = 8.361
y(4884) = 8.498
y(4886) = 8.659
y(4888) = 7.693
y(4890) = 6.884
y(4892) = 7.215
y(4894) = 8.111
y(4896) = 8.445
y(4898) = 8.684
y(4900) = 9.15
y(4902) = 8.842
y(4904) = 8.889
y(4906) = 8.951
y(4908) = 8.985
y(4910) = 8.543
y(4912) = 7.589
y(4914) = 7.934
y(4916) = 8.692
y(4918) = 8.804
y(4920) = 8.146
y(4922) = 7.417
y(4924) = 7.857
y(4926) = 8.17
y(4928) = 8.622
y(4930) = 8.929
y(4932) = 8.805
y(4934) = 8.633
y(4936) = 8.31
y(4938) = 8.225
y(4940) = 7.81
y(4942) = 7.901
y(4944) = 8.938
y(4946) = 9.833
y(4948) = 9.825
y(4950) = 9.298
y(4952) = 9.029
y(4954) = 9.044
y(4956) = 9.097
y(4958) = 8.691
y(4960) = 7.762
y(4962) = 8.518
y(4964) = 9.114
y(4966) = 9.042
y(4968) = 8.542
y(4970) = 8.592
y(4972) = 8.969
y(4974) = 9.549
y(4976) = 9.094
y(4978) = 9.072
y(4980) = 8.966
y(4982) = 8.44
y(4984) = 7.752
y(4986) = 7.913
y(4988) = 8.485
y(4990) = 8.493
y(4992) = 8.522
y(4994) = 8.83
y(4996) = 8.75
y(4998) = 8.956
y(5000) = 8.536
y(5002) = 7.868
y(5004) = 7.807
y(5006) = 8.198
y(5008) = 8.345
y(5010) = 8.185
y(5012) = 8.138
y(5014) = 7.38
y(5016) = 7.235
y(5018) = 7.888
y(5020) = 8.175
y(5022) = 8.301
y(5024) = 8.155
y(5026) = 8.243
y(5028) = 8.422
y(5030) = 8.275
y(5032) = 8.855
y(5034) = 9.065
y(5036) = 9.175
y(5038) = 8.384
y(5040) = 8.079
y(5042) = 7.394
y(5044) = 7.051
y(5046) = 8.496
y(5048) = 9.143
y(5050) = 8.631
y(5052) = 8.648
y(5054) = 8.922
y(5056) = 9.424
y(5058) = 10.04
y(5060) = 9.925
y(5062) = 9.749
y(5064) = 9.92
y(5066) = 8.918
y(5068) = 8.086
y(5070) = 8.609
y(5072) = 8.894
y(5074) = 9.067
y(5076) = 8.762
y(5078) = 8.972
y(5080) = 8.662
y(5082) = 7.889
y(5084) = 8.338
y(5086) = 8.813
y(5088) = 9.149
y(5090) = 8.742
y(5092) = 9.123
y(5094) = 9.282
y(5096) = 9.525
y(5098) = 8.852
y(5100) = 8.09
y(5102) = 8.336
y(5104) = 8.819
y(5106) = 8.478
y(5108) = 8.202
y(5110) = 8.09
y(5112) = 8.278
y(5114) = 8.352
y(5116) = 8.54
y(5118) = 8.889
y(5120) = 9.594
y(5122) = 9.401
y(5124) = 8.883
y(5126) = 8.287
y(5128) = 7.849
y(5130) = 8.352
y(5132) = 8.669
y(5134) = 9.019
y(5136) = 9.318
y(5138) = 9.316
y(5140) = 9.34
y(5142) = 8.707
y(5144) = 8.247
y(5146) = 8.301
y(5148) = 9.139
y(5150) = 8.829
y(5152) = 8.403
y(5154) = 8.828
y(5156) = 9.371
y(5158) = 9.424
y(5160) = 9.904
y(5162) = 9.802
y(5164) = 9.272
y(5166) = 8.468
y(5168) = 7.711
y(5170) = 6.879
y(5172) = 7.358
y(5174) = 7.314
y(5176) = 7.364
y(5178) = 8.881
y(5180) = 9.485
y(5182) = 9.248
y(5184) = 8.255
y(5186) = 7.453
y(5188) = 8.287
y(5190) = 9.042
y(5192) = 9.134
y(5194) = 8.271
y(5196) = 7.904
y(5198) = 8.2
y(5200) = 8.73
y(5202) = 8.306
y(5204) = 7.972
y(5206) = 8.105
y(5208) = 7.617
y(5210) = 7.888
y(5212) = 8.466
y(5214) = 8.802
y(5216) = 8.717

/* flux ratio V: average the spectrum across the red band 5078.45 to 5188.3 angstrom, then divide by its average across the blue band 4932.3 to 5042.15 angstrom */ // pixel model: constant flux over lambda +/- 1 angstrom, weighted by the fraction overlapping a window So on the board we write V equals 1.0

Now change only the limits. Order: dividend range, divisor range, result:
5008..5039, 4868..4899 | 1.01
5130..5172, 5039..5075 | 1.00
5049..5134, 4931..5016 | 1.03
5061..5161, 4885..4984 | 1.03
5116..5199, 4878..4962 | 1.02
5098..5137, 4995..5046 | 1.05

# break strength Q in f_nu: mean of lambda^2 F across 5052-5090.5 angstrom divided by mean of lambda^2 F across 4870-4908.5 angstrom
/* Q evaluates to 1.15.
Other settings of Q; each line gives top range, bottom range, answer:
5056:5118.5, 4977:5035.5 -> 1.09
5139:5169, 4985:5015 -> 1.14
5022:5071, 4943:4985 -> 1.01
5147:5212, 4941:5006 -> 1.05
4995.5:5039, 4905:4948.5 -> 1.01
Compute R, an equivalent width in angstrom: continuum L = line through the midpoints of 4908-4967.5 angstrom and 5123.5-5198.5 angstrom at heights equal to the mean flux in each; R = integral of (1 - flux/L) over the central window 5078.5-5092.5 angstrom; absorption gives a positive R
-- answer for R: -0.13 angstrom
